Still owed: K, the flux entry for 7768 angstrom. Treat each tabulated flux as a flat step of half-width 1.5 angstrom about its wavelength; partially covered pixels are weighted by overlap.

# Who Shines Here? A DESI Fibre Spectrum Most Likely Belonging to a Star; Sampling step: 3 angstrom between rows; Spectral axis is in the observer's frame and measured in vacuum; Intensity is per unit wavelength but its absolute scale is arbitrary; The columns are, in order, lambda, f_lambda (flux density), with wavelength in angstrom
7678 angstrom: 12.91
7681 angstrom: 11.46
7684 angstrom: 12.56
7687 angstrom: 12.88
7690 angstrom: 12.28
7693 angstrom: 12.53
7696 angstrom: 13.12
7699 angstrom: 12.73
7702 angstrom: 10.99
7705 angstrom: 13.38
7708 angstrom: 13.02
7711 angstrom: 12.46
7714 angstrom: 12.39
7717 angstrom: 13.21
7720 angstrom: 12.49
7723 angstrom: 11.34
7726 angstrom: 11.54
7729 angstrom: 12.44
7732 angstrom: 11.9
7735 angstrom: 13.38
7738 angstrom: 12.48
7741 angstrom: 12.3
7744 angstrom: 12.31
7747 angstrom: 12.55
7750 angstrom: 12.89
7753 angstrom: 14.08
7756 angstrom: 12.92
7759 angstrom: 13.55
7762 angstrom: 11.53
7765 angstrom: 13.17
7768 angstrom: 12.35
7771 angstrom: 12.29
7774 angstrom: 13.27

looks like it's 12.35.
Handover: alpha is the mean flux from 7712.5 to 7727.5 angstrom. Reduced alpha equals 12.2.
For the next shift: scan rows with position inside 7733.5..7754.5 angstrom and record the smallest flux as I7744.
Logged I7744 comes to 12.3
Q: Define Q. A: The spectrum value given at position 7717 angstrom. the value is 13.21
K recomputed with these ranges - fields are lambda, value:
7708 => 13.02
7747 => 12.55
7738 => 12.48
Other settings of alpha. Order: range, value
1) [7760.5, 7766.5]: 12.3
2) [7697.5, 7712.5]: 12.5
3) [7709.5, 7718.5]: 12.7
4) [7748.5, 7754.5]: 13.5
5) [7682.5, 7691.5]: 12.6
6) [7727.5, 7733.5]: 12.2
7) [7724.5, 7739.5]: 12.3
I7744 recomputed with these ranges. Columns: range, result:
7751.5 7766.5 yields 11.53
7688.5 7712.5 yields 10.99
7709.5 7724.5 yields 11.34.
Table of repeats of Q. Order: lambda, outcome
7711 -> 12.46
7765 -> 13.17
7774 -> 13.27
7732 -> 11.9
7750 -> 12.89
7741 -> 12.3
